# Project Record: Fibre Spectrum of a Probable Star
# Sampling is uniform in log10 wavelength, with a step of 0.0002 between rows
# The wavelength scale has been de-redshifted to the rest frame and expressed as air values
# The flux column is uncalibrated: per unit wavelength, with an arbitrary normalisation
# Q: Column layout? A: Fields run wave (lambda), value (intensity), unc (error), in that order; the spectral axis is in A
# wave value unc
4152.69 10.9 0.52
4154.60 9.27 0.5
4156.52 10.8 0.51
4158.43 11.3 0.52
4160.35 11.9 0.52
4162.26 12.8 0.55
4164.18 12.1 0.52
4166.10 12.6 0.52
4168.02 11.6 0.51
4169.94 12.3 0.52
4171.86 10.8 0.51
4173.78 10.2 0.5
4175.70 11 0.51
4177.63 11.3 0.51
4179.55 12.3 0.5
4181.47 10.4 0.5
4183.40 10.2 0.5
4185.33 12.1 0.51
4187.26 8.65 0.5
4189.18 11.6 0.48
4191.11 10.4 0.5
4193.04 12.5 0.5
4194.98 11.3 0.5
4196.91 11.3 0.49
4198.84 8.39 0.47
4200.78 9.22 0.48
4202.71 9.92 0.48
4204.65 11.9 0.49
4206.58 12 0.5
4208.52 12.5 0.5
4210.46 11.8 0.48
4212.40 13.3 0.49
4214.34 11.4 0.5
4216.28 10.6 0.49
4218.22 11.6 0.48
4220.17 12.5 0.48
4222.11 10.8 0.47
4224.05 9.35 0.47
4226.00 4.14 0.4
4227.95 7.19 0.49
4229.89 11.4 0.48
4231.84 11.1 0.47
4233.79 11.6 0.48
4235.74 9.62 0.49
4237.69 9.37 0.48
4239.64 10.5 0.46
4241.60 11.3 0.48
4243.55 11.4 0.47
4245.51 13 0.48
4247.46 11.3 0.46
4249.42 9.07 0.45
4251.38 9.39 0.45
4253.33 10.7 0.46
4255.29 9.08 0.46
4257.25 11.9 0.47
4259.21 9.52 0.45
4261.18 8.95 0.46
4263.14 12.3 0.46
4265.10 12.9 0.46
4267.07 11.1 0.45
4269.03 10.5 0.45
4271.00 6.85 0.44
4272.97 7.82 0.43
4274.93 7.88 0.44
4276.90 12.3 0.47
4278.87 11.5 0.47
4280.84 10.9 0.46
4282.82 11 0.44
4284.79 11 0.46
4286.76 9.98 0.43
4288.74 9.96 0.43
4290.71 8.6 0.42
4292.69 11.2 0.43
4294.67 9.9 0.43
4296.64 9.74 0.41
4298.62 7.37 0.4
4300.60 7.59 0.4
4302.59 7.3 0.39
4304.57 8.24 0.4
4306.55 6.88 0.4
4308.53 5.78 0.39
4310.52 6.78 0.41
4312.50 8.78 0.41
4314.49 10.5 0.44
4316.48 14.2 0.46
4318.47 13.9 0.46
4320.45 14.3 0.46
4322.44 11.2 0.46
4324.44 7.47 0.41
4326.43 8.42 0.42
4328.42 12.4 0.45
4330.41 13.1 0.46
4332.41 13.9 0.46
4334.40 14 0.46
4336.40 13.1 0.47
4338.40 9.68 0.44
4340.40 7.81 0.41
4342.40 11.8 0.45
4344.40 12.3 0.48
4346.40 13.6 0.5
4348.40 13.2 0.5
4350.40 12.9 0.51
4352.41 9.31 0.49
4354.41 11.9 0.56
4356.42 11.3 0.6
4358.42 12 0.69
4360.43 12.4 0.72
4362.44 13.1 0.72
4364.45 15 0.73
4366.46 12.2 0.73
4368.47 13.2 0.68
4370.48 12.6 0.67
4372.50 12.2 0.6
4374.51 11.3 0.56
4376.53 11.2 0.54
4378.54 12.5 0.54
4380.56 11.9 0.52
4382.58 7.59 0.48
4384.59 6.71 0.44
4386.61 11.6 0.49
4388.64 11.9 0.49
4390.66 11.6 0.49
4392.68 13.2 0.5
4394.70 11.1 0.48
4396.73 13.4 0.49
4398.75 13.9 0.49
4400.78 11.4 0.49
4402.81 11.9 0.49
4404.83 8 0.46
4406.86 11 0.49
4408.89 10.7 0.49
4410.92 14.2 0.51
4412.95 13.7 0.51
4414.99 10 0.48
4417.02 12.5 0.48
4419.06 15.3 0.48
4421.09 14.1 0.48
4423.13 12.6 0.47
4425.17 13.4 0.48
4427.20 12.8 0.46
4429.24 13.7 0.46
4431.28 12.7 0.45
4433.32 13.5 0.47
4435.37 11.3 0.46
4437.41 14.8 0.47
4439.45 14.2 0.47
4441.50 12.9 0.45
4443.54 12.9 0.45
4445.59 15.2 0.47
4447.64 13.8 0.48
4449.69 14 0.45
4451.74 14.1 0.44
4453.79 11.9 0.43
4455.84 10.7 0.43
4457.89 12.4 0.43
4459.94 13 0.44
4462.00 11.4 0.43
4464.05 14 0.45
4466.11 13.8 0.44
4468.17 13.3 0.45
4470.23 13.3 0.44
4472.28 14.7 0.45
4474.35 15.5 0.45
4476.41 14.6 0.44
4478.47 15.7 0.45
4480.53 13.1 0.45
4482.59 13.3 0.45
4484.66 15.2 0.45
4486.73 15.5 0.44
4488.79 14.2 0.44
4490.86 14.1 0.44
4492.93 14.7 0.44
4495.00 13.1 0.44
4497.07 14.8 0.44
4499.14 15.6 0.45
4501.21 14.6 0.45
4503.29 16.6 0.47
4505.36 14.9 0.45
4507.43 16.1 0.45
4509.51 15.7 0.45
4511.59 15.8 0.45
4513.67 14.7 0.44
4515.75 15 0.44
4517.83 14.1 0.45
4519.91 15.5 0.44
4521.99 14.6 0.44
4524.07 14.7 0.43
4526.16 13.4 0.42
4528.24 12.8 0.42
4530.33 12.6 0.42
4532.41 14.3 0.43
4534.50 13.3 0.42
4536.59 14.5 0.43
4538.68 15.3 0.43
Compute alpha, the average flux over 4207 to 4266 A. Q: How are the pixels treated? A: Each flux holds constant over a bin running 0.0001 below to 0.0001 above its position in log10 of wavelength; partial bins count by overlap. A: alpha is 10.7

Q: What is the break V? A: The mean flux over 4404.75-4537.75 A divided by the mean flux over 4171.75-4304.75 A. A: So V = 1.3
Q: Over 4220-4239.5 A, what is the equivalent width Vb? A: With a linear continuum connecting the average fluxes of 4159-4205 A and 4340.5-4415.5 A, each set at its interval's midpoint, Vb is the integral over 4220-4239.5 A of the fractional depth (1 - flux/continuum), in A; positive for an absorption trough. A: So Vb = 2.8 A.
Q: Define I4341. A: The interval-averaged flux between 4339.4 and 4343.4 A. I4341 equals 9.8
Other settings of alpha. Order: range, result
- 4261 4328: 9.83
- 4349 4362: 11.7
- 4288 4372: 10.9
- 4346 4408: 11.8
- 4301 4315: 7.65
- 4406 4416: 11.9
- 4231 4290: 10.4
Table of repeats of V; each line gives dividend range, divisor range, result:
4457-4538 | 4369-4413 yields 1.25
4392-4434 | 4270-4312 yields 1.39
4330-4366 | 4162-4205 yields 1.11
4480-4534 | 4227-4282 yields 1.40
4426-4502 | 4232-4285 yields 1.31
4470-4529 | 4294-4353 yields 1.40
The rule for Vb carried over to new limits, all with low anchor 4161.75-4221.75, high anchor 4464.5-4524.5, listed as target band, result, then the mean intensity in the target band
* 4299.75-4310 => 4.43 A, 7.13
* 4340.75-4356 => 1.32 A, 11.9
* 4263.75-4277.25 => 2.57 A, 9.86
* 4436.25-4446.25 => 0.14 A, 13.9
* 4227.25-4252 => 2.72 A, 10.5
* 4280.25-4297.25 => 2.93 A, 10.2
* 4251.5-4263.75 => 1.79 A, 10.3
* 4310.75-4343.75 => 3.58 A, 11.4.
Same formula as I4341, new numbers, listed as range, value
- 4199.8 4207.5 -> 10.8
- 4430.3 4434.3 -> 13.1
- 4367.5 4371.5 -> 12.9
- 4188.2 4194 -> 11.5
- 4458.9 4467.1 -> 13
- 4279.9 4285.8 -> 11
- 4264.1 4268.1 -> 12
